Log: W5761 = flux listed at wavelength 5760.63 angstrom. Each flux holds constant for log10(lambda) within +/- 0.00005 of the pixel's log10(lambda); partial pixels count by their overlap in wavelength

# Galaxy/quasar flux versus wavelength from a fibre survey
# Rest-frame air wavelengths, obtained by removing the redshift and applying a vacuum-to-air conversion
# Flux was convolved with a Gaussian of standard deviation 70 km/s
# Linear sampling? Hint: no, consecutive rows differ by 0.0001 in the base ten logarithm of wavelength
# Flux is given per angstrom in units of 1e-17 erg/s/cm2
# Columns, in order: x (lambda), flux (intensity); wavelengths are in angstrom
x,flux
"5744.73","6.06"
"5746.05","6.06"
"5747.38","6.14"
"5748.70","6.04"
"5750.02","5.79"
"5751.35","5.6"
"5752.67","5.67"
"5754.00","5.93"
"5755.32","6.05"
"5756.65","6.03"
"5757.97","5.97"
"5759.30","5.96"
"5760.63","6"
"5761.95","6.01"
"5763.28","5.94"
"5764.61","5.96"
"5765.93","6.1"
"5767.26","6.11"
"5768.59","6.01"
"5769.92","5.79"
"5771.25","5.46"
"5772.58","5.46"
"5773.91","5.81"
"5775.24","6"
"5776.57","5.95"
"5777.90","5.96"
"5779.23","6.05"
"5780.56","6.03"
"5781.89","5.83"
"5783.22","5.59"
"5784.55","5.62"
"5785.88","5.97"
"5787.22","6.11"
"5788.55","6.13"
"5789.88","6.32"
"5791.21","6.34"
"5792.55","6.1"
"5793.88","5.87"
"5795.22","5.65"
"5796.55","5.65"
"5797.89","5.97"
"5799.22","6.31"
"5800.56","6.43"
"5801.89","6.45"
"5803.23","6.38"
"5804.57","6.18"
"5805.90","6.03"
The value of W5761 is 6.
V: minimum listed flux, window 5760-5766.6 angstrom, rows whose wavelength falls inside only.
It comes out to 5.94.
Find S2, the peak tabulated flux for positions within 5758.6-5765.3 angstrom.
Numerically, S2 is 6.01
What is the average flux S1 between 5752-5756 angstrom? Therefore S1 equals 5.88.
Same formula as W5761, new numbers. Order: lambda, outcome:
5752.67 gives 5.67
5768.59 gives 6.01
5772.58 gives 5.46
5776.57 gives 5.95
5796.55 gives 5.65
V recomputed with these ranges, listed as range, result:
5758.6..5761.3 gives 5.96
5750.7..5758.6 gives 5.6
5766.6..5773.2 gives 5.46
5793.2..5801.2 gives 5.65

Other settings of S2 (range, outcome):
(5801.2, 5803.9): 6.45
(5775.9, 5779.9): 6.05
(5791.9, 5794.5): 6.1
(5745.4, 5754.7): 6.14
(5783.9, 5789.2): 6.13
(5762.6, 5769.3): 6.11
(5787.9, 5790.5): 6.32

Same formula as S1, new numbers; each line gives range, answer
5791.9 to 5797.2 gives 5.82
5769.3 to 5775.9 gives 5.7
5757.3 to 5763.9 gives 5.98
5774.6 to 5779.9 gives 5.99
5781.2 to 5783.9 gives 5.72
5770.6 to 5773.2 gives 5.46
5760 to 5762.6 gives 6.02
